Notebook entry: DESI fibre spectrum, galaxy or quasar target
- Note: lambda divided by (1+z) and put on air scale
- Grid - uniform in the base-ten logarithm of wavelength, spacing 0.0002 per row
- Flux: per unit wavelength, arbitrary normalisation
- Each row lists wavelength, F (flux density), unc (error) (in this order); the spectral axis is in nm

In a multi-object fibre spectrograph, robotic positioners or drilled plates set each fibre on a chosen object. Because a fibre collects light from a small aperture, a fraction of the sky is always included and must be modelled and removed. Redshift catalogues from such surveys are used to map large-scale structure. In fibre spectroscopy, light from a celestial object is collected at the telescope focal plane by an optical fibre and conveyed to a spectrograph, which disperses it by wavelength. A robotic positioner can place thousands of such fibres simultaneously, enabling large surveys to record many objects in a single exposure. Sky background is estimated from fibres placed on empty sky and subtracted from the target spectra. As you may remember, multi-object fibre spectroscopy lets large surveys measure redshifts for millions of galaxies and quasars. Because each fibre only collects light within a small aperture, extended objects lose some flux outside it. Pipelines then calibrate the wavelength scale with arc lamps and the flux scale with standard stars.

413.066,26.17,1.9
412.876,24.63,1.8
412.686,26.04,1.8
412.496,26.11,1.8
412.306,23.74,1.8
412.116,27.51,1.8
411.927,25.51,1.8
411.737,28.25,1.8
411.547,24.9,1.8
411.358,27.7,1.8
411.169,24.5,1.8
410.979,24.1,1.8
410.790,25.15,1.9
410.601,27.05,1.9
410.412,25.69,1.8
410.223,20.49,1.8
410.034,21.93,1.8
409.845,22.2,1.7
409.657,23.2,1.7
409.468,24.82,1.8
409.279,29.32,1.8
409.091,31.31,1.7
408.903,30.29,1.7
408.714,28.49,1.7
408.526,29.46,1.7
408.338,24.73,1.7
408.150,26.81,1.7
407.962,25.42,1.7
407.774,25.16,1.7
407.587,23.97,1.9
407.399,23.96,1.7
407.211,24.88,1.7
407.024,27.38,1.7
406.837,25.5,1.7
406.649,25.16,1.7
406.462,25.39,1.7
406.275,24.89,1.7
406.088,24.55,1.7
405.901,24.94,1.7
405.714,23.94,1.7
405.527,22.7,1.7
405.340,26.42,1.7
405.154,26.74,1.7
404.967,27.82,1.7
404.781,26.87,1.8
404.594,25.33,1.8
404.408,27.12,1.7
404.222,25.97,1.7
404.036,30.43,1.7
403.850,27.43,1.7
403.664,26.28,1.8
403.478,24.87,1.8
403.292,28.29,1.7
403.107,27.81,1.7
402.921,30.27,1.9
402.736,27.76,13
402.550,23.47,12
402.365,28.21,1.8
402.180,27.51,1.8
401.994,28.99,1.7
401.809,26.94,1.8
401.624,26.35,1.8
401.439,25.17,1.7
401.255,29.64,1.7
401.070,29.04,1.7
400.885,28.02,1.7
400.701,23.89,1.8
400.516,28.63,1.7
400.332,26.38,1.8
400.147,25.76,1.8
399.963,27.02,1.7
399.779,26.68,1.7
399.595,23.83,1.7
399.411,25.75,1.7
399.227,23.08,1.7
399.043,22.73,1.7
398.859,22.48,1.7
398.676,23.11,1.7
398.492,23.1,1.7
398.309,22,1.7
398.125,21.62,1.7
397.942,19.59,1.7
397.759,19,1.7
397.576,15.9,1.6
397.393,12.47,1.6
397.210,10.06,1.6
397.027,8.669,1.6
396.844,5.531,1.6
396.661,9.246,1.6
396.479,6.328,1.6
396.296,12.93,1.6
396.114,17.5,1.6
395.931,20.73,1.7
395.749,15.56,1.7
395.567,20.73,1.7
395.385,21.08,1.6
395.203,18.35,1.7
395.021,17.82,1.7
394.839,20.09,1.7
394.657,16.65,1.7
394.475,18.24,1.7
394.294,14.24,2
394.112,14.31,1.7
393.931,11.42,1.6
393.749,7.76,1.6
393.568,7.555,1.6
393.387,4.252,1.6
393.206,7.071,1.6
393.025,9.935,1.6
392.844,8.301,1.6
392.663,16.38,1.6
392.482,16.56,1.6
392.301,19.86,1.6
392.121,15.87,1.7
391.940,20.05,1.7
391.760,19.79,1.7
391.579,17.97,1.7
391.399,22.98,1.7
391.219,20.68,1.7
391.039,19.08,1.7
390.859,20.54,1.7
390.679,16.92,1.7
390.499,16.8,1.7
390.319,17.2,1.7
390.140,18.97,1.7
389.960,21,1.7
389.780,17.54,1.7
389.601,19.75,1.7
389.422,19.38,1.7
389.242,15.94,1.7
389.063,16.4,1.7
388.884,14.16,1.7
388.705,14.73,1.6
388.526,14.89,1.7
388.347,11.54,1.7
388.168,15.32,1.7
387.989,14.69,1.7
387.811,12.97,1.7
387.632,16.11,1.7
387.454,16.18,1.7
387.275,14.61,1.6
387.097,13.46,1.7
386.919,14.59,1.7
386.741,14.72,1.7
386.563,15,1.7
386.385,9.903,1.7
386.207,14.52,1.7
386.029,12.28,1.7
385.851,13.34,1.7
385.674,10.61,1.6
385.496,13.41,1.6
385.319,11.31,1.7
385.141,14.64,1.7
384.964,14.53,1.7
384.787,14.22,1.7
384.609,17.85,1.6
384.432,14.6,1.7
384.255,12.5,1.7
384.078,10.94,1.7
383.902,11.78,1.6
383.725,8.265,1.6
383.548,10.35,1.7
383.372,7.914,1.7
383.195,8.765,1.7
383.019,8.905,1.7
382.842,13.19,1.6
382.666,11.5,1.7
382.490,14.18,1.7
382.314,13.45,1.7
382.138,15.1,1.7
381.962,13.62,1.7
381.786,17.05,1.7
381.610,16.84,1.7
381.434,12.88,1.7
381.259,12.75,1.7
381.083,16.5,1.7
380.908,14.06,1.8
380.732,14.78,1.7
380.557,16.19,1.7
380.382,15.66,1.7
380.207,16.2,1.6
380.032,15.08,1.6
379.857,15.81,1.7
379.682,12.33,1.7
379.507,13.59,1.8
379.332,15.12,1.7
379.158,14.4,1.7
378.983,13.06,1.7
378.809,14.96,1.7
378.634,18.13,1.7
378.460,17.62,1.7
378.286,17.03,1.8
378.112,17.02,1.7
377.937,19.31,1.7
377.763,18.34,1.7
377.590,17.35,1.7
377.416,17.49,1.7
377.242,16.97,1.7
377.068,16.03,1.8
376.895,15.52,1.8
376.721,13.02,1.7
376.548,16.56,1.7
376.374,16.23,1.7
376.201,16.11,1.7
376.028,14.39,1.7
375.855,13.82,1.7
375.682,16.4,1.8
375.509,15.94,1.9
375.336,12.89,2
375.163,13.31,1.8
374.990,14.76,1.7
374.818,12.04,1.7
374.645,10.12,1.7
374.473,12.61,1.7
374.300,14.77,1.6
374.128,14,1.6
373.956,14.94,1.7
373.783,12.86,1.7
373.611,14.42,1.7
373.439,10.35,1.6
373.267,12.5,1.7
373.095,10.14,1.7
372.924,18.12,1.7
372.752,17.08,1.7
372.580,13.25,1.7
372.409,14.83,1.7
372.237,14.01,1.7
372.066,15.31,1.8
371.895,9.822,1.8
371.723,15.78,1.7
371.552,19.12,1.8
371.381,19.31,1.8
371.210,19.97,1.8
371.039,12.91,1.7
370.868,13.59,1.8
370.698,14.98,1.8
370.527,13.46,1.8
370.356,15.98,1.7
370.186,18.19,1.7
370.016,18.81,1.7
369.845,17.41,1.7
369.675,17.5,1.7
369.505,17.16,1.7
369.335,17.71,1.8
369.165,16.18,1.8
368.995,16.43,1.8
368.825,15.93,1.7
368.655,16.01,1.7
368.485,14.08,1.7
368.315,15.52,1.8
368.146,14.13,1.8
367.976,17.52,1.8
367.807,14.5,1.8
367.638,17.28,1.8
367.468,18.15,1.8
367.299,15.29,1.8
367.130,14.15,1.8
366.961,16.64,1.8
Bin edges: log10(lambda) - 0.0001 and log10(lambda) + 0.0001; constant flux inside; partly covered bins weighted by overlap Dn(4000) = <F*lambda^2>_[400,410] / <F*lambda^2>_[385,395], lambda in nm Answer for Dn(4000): 1.9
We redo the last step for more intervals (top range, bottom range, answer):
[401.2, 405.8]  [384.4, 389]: 2.09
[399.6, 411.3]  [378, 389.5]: 2.08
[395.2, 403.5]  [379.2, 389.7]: 1.71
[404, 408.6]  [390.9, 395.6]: 1.76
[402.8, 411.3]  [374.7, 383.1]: 1.99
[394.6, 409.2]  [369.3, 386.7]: 1.85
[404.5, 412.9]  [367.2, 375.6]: 2.06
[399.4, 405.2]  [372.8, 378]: 2.11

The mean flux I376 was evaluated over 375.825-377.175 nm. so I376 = 15.3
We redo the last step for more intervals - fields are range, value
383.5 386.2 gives 12.8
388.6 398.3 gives 15.7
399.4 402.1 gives 26.8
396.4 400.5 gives 19.3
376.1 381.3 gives 15.8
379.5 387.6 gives 13.5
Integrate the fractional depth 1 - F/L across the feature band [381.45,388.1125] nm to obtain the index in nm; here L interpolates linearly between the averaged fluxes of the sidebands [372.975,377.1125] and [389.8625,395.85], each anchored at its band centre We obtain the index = 0.87 nm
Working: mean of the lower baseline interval 13.9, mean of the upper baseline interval 16.2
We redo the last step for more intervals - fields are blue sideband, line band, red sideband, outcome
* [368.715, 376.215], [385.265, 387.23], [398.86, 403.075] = 0.716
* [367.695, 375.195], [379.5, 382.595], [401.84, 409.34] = 0.593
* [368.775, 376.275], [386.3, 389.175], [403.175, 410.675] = 0.794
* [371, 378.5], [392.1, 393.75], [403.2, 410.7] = 0.764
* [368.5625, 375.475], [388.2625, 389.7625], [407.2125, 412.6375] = 0.293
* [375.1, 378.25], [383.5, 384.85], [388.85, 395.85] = 0.297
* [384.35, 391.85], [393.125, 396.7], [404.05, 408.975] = 0.996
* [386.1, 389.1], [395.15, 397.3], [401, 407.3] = 0.704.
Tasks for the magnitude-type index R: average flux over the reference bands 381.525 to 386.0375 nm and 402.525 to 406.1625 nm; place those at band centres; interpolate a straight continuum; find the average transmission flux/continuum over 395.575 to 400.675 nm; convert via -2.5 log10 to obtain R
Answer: 0.18 mag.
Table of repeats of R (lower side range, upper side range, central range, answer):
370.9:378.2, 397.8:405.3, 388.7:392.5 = 0.17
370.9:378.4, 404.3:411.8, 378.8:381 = 0.14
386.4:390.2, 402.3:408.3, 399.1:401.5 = -0.15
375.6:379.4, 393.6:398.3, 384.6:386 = 0.17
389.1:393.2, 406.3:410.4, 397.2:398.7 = 0.11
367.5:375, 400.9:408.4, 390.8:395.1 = 0.42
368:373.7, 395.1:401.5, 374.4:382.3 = 0.11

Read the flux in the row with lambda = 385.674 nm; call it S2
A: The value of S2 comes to 10.61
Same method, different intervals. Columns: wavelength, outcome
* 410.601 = 27.05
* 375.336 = 12.89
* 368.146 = 14.13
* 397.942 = 19.59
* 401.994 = 28.99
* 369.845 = 17.41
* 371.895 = 9.822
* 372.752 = 17.08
